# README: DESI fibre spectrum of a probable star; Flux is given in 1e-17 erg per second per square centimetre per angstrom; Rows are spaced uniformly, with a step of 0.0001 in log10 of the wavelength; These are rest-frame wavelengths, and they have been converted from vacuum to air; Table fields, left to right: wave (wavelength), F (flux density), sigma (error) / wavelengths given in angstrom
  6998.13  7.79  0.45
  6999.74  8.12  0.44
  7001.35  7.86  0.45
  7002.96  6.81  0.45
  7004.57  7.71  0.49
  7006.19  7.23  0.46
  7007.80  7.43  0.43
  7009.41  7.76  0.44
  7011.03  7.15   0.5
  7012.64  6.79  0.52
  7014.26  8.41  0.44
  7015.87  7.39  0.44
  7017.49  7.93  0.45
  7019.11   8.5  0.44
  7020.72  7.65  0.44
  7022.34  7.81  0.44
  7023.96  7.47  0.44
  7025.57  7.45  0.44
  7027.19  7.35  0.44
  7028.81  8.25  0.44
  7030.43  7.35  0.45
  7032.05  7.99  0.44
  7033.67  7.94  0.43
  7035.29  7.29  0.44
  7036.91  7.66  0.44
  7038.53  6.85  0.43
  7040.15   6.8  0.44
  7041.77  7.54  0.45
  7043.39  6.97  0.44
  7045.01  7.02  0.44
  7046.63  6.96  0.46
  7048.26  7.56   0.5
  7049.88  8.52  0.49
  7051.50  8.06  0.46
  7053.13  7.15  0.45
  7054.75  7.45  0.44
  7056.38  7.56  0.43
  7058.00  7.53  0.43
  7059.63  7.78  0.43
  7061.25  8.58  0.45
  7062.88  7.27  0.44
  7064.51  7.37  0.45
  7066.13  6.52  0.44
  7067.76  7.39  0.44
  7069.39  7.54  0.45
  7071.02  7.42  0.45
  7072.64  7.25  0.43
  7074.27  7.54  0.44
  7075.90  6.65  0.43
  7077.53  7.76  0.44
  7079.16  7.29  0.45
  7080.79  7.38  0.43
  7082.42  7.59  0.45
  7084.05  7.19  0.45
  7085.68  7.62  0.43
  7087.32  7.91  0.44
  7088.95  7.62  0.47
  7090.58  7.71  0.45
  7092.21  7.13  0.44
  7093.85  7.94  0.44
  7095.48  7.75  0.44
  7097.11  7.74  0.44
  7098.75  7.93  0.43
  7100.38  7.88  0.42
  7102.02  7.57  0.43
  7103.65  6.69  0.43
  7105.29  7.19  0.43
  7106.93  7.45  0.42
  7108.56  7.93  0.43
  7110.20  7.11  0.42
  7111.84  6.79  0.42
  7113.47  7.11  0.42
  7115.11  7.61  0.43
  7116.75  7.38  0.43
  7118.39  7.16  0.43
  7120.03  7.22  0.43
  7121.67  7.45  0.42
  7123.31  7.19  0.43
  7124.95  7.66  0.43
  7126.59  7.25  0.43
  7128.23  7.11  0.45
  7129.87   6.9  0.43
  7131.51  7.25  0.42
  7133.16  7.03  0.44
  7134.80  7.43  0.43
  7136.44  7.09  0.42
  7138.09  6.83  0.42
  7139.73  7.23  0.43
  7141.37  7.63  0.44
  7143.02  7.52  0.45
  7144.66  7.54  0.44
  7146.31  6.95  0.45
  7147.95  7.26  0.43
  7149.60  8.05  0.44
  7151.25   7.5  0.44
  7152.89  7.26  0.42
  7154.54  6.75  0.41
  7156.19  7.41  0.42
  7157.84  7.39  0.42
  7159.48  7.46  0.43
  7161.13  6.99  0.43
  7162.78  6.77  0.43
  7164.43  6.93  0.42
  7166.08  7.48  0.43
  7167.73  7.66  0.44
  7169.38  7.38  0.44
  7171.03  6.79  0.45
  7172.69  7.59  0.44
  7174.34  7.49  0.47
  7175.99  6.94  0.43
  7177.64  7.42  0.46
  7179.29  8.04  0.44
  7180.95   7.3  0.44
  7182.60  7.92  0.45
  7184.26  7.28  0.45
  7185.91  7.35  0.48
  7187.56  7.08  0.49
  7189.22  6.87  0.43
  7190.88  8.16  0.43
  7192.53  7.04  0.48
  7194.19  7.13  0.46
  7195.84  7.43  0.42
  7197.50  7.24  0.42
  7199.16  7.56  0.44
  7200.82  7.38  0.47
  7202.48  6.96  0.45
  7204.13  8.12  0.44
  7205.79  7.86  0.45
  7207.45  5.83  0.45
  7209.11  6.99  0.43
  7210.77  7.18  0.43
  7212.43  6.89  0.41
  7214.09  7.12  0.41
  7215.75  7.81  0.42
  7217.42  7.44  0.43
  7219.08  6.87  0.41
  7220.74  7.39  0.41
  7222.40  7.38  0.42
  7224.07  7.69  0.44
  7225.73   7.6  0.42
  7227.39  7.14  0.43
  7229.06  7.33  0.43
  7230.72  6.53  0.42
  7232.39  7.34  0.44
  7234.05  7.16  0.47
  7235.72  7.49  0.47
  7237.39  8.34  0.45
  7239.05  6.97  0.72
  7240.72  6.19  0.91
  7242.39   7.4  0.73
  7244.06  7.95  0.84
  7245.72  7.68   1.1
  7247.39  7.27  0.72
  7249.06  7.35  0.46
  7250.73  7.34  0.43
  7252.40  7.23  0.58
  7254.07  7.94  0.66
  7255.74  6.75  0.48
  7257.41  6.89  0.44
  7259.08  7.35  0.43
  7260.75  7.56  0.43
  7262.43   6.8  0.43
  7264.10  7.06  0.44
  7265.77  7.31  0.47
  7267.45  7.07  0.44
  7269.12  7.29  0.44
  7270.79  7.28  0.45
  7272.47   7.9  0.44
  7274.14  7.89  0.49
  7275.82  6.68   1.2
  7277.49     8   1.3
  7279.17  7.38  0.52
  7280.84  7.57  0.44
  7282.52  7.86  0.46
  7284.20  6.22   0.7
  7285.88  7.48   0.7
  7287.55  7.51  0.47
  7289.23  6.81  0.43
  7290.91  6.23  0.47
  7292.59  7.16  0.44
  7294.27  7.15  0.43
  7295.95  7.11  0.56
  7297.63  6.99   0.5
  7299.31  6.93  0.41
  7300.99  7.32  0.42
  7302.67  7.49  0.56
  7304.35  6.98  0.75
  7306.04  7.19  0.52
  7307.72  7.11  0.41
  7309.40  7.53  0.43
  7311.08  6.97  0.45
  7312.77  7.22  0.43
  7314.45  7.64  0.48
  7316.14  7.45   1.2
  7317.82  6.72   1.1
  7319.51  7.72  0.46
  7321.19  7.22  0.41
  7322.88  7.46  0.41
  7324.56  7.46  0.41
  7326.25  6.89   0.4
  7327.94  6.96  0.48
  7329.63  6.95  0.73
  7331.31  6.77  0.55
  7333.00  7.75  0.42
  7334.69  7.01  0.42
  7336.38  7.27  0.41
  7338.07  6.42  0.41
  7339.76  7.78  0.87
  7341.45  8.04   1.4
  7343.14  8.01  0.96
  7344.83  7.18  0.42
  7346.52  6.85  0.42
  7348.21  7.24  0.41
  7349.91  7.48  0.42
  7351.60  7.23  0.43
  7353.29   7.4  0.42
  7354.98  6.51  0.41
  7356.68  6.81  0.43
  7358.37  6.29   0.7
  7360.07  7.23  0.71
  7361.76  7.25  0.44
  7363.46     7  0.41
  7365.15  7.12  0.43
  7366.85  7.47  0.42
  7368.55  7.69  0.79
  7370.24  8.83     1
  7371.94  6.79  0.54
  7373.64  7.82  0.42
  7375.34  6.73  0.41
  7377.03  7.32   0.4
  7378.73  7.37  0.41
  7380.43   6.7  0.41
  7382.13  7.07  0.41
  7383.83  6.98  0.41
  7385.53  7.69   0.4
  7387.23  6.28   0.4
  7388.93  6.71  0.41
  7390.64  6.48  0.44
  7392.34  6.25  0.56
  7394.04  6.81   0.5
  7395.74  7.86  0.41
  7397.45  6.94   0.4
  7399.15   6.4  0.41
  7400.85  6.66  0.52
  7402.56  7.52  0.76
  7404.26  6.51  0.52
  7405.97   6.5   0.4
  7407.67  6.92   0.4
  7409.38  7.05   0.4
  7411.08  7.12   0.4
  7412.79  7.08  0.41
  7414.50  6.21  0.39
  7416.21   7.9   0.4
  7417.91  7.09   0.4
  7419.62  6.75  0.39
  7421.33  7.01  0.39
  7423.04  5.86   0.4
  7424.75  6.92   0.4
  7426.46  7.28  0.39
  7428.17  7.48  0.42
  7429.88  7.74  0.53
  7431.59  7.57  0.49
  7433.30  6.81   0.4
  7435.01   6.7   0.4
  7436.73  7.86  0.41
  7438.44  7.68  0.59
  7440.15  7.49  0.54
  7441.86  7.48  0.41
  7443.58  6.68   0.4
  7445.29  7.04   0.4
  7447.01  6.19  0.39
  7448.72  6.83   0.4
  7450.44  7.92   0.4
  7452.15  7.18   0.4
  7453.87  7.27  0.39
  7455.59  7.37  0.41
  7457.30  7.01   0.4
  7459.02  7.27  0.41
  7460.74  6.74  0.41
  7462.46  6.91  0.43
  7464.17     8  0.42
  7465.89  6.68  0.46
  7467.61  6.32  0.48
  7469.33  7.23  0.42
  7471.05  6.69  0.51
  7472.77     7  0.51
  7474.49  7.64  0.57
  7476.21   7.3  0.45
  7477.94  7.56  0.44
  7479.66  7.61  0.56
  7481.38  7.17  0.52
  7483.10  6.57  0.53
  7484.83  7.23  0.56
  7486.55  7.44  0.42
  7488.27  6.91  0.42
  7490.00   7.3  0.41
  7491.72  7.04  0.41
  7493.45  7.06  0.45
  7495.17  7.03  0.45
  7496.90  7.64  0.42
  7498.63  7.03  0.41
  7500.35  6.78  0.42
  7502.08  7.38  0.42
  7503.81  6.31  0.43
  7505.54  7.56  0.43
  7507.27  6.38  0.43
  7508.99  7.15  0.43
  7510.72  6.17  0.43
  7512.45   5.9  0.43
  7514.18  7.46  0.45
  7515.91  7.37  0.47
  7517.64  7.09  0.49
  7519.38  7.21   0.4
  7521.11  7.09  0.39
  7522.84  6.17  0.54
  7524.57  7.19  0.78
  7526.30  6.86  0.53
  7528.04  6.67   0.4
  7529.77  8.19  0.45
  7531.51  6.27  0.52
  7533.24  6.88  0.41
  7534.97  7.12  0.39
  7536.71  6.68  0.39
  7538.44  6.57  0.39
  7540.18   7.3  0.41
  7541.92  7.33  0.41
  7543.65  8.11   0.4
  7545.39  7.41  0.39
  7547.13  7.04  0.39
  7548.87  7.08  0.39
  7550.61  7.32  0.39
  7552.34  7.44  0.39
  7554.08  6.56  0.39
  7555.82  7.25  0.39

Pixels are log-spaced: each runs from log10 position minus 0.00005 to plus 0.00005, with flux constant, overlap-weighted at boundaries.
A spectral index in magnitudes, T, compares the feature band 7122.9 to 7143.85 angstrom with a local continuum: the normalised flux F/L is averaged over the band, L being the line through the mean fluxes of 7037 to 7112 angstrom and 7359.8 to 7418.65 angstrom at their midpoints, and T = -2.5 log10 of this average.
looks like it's 0.02 mag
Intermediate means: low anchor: 7.45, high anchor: 7.07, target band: 7.24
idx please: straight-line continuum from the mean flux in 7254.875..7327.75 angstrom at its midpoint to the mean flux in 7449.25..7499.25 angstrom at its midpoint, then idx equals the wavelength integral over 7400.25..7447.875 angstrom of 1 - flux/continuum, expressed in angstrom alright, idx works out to 1.0 angstrom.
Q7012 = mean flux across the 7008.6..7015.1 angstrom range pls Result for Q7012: 7.53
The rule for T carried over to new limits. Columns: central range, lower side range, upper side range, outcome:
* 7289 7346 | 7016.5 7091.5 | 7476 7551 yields 0.008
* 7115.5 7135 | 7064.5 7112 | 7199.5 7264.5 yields 0.021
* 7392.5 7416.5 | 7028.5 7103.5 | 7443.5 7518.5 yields 0.034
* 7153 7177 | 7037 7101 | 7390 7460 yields 0.022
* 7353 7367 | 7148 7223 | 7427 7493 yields 0.039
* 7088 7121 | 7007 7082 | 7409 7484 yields 0.000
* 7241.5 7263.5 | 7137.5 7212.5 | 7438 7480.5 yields -0.011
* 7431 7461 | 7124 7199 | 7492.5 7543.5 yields -0.020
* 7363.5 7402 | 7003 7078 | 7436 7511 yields 0.017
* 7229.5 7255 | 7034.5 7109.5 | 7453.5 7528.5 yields -0.007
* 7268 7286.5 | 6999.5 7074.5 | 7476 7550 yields -0.017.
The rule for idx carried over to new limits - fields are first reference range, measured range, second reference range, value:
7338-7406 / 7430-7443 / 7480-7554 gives -0.5 angstrom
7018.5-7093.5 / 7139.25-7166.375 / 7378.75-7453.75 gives 0.3 angstrom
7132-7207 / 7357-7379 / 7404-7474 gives -0.5 angstrom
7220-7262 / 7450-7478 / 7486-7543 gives -0.4 angstrom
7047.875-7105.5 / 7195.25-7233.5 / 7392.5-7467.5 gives 0.4 angstrom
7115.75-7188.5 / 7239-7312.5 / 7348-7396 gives -0.4 angstrom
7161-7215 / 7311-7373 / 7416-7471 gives -0.6 angstrom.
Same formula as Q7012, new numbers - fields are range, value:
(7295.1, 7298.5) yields 7.05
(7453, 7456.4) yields 7.3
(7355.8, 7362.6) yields 6.89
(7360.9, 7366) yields 7.13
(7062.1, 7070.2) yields 7.22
